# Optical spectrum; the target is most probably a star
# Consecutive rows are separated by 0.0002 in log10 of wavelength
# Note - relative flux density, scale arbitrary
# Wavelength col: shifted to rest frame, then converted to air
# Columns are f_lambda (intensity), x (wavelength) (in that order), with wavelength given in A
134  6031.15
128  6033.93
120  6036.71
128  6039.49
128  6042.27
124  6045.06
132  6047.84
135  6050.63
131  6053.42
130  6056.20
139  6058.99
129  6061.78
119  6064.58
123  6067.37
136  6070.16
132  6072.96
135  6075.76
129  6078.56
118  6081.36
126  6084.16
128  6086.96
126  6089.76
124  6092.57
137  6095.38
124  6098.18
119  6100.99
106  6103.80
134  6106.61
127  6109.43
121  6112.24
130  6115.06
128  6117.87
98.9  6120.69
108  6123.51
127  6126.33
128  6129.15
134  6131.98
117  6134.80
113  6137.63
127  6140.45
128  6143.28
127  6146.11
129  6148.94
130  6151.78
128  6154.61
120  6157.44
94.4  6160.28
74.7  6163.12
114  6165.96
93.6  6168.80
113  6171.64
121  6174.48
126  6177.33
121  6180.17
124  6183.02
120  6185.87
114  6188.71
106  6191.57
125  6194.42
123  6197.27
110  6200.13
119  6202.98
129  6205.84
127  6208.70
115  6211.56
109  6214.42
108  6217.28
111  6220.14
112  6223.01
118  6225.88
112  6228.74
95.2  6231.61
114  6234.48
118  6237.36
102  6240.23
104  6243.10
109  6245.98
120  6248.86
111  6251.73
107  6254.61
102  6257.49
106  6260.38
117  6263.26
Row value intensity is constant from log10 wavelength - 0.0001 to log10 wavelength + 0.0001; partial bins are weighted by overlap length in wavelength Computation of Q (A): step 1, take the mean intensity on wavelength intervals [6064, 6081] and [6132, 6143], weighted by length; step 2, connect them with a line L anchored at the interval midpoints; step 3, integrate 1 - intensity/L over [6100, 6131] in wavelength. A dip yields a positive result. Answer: 0.8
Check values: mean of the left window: 129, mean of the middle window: 121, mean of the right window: 122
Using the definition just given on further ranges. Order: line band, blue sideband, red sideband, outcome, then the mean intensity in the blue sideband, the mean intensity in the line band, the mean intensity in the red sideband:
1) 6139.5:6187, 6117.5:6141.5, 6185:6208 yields 0.8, 120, 117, 118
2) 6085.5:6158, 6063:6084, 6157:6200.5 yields -2.1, 127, 124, 112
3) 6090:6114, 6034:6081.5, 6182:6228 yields 0.2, 129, 124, 117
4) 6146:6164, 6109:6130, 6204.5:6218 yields 0.7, 121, 115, 118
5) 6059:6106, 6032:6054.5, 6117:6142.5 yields -0.6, 128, 126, 120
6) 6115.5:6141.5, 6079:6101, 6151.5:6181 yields -0.4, 126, 120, 112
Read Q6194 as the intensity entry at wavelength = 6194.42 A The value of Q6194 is 125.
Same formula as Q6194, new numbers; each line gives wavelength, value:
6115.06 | 130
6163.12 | 74.7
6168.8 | 93.6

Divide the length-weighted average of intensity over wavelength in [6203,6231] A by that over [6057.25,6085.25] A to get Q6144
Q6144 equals 0.9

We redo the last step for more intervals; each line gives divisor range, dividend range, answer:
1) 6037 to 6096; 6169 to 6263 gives 0.88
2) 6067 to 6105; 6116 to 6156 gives 0.98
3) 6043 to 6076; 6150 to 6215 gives 0.89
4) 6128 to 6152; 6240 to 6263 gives 0.86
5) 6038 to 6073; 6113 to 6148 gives 0.94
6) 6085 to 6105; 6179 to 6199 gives 0.96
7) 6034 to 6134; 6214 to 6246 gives 0.87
